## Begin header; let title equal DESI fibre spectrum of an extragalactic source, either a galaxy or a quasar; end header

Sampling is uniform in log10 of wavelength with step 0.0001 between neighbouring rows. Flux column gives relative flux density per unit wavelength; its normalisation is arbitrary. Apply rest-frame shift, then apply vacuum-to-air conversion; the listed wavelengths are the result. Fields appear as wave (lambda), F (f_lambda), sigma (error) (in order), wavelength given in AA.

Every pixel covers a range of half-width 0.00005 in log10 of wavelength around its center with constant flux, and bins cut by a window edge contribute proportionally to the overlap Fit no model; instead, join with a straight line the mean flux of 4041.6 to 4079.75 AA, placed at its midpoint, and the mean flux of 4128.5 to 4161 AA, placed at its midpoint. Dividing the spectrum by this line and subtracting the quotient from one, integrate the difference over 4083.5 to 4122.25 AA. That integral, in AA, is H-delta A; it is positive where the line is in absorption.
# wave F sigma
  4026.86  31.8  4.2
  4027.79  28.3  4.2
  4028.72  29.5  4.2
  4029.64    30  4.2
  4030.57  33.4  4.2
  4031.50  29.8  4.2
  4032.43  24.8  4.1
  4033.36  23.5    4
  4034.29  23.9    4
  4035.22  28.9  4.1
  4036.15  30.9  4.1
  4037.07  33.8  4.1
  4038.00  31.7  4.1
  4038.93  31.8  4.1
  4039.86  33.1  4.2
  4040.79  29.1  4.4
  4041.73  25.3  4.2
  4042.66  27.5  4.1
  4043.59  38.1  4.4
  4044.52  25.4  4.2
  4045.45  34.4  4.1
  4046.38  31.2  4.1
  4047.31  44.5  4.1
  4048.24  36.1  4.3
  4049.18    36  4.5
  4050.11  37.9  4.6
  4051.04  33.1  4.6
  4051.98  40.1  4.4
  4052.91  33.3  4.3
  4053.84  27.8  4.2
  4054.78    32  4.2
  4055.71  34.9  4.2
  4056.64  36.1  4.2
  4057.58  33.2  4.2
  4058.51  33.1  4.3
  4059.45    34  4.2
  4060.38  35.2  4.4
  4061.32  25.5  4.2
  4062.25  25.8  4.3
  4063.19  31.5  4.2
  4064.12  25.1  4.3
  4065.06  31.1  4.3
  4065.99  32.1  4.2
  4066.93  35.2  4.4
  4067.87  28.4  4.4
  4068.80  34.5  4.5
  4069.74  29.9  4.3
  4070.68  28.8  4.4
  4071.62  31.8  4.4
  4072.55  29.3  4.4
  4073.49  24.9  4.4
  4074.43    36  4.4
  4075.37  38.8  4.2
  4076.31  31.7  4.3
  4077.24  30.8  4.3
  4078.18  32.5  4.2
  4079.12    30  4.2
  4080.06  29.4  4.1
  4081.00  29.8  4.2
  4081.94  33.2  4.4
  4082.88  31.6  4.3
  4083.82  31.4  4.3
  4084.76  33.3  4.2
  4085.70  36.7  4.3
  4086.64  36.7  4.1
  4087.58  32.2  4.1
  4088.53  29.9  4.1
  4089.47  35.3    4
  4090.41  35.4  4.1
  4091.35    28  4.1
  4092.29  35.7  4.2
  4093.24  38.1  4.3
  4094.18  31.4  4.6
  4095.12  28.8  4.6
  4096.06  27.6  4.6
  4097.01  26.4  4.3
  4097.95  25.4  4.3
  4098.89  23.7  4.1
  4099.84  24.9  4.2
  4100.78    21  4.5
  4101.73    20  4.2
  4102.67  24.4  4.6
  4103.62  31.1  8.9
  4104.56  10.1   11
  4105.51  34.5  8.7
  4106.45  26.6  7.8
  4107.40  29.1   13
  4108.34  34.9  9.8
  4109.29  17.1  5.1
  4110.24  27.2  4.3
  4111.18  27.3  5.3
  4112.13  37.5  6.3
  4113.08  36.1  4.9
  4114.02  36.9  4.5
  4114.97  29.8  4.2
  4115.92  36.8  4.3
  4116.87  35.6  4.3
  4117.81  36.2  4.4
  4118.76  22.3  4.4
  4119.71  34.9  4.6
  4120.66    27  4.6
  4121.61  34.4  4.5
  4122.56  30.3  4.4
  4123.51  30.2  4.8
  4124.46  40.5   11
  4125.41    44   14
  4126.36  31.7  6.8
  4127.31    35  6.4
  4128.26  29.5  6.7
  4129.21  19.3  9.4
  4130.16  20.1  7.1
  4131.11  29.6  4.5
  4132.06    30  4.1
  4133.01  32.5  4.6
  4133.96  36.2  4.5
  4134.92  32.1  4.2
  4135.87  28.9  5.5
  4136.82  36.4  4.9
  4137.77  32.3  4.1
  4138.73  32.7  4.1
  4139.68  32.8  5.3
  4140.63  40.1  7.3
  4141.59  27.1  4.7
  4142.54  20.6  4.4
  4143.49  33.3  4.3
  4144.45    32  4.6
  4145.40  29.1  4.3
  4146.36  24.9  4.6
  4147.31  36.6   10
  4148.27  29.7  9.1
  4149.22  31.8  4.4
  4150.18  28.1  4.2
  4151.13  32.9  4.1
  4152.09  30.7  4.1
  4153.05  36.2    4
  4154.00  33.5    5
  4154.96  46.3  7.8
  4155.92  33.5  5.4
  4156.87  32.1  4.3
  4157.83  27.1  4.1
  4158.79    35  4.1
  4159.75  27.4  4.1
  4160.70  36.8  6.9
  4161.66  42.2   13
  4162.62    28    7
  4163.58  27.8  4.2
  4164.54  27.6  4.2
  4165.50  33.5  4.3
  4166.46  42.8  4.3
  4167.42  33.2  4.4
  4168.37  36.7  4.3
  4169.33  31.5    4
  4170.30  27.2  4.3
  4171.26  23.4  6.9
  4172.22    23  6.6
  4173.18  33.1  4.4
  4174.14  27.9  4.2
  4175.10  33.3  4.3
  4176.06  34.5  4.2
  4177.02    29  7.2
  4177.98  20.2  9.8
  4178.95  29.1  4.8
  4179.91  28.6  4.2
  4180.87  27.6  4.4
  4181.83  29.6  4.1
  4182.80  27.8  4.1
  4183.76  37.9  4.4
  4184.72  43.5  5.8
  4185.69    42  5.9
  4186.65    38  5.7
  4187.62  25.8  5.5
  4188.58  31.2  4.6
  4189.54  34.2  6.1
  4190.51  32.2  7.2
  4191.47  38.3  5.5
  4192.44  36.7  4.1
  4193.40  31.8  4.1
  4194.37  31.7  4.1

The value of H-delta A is 2.2 AA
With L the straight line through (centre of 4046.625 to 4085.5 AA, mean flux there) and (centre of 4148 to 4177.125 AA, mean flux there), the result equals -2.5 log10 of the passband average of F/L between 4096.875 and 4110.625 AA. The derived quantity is 0.28 mag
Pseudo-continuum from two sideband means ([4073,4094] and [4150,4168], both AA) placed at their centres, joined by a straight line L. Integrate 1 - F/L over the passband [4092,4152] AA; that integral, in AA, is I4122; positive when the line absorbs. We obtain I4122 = 5.35 AA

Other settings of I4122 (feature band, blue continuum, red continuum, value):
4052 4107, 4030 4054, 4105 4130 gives 2.0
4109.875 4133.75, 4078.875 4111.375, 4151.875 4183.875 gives -1.5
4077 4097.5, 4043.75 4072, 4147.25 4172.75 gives 0.3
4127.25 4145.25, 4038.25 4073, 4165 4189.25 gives 0.8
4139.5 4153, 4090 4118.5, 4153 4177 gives 0.3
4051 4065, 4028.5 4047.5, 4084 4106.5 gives -1.0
